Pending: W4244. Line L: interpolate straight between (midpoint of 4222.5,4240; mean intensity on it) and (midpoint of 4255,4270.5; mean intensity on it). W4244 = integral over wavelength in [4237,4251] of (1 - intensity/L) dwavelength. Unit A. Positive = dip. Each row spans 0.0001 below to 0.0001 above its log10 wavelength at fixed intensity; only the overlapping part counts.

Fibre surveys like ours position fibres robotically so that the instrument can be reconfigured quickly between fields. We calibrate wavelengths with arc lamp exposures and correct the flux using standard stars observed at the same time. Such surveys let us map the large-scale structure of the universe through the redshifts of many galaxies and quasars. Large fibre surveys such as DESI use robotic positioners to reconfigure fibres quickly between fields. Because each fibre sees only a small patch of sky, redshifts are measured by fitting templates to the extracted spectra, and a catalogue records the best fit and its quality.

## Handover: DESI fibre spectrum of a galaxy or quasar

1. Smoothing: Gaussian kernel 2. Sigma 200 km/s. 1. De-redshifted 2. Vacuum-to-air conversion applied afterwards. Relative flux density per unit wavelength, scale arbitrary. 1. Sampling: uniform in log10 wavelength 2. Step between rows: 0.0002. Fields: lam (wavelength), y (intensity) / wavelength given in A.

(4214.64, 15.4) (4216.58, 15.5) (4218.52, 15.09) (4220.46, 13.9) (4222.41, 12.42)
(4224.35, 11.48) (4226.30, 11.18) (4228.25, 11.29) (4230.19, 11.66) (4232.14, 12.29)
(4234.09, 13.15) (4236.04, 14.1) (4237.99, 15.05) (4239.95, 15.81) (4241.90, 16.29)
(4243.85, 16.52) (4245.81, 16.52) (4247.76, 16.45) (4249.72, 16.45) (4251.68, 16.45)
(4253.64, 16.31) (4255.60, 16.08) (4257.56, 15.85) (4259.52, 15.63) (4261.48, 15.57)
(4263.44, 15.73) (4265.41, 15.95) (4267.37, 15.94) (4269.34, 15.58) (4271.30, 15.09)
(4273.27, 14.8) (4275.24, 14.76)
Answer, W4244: -2.2 A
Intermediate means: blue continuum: 12.7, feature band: 16.2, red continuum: 15.8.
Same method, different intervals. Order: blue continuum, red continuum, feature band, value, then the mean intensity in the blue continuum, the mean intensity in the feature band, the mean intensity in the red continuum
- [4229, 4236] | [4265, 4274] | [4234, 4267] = -4.44 A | 12.6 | 15.8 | 15.5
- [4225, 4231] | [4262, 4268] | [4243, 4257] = -2.36 A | 11.4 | 16.4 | 15.9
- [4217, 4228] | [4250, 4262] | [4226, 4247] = 0.18 A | 12.8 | 14.1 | 16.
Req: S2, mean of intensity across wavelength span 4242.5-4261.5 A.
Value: 16.2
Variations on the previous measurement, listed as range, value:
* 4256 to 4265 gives 15.7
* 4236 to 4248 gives 15.9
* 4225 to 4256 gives 14.7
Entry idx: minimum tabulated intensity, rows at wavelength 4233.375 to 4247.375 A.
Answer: 13.15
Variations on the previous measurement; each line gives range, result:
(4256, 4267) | 15.57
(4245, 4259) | 15.85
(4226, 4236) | 11.18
